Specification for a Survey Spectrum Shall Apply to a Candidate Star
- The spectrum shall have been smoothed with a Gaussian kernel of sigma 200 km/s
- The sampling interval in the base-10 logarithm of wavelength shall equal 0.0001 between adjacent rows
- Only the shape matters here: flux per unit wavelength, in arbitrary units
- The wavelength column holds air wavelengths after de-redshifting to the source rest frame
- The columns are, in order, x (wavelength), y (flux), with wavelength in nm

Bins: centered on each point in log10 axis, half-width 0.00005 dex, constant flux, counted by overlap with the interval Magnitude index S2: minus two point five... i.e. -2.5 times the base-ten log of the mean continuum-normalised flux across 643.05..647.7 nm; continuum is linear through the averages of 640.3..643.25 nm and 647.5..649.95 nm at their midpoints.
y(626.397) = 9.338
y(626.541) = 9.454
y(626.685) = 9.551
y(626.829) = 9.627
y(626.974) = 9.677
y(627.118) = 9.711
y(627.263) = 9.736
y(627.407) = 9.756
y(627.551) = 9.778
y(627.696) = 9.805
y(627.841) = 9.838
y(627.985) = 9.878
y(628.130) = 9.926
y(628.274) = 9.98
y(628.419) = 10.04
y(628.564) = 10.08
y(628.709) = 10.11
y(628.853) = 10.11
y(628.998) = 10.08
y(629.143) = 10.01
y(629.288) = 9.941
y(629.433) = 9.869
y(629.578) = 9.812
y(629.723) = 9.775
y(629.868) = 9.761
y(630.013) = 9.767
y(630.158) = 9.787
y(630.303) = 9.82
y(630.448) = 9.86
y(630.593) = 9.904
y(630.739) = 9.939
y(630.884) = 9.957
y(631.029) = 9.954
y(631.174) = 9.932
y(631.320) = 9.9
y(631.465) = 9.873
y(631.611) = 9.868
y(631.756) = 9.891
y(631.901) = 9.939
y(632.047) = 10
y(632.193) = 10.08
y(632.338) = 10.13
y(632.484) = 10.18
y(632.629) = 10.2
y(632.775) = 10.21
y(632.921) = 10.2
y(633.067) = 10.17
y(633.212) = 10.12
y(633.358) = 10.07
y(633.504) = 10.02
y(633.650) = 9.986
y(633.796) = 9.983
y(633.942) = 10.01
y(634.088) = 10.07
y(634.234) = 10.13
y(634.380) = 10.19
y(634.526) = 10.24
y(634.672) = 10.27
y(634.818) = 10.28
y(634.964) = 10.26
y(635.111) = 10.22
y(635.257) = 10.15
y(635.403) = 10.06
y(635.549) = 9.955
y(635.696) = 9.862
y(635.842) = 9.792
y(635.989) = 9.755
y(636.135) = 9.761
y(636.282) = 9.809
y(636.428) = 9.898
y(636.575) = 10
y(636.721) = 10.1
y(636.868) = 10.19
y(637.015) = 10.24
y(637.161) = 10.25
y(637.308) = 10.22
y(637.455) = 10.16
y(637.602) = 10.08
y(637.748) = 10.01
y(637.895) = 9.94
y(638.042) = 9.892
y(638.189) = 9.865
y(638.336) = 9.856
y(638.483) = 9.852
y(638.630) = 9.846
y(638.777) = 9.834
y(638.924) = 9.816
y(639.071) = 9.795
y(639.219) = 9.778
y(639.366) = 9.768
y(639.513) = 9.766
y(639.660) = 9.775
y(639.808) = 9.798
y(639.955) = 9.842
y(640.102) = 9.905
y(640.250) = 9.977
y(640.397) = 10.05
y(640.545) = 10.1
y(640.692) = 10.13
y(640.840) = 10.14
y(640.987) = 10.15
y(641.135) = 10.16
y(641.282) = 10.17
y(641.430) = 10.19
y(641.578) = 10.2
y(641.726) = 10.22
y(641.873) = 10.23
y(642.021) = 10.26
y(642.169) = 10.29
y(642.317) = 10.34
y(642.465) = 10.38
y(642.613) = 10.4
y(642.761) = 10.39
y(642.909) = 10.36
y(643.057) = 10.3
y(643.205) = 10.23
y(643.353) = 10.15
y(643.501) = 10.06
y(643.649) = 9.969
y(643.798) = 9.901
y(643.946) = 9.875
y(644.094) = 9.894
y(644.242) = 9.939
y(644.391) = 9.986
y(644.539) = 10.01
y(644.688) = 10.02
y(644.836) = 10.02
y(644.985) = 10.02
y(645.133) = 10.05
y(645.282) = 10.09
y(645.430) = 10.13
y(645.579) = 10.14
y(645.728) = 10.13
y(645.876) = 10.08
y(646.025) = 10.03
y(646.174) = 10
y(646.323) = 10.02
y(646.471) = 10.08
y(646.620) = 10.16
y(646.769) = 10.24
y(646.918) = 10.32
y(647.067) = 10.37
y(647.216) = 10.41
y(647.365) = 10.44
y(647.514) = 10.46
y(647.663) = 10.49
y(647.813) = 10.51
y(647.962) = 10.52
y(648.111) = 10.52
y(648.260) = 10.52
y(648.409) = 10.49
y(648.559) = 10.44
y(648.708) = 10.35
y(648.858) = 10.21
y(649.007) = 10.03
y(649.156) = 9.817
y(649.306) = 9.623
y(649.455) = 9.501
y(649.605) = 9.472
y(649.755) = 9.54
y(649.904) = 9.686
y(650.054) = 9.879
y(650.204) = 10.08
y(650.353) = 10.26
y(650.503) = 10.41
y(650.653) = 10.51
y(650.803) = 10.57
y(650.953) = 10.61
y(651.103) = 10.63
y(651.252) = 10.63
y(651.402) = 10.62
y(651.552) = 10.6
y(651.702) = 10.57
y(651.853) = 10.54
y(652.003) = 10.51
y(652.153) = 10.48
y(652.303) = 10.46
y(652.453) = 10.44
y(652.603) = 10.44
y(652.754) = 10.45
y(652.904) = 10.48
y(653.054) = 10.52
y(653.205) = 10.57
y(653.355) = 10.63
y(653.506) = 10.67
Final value 0.01 mag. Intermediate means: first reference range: 10.2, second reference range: 10.1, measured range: 10.1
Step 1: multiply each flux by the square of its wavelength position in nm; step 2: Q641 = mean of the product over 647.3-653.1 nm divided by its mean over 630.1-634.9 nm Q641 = 1.1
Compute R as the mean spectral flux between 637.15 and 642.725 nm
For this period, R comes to 10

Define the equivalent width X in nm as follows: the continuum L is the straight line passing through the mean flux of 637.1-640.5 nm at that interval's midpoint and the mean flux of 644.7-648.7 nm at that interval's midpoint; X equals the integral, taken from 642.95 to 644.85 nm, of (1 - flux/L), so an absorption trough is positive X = 0.02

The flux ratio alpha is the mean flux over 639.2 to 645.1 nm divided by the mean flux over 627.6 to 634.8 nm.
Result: 1.01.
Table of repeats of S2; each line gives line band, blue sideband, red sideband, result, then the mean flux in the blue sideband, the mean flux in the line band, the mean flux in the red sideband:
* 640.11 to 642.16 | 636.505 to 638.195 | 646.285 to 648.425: 0.01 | 10.1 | 10.1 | 10.4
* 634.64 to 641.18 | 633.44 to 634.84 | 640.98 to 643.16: 0.02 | 10.1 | 9.98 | 10.3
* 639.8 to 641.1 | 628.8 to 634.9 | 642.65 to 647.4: 0.01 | 10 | 10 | 10.1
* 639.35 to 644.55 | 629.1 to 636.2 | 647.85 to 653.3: 0.01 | 10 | 10.1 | 10.3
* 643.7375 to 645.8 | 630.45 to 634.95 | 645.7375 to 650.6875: 0.01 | 10.1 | 10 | 10.2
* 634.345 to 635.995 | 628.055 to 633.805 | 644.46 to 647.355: -0.01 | 9.98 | 10.1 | 10.1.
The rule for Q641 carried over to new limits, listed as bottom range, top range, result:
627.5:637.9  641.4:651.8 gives 1.06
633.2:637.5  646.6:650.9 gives 1.06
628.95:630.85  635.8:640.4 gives 1.03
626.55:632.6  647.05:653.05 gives 1.11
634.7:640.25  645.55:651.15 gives 1.06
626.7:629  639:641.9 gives 1.05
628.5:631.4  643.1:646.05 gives 1.06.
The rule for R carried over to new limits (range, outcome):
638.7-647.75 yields 10.1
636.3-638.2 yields 10.1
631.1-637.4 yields 10.1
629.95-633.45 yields 9.99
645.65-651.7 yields 10.2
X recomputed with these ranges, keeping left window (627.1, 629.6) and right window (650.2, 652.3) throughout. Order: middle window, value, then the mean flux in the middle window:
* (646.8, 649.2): 0.01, 10.4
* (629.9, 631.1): 0.01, 9.87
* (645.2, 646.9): 0.04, 10.1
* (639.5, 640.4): 0.03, 9.87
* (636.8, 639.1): 0.04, 10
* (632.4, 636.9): 0.01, 10.1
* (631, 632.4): 0.01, 9.96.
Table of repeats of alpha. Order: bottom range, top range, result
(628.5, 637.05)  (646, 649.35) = 1.03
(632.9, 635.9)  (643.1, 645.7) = 0.99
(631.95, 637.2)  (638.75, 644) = 1.00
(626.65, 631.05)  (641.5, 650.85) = 1.03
